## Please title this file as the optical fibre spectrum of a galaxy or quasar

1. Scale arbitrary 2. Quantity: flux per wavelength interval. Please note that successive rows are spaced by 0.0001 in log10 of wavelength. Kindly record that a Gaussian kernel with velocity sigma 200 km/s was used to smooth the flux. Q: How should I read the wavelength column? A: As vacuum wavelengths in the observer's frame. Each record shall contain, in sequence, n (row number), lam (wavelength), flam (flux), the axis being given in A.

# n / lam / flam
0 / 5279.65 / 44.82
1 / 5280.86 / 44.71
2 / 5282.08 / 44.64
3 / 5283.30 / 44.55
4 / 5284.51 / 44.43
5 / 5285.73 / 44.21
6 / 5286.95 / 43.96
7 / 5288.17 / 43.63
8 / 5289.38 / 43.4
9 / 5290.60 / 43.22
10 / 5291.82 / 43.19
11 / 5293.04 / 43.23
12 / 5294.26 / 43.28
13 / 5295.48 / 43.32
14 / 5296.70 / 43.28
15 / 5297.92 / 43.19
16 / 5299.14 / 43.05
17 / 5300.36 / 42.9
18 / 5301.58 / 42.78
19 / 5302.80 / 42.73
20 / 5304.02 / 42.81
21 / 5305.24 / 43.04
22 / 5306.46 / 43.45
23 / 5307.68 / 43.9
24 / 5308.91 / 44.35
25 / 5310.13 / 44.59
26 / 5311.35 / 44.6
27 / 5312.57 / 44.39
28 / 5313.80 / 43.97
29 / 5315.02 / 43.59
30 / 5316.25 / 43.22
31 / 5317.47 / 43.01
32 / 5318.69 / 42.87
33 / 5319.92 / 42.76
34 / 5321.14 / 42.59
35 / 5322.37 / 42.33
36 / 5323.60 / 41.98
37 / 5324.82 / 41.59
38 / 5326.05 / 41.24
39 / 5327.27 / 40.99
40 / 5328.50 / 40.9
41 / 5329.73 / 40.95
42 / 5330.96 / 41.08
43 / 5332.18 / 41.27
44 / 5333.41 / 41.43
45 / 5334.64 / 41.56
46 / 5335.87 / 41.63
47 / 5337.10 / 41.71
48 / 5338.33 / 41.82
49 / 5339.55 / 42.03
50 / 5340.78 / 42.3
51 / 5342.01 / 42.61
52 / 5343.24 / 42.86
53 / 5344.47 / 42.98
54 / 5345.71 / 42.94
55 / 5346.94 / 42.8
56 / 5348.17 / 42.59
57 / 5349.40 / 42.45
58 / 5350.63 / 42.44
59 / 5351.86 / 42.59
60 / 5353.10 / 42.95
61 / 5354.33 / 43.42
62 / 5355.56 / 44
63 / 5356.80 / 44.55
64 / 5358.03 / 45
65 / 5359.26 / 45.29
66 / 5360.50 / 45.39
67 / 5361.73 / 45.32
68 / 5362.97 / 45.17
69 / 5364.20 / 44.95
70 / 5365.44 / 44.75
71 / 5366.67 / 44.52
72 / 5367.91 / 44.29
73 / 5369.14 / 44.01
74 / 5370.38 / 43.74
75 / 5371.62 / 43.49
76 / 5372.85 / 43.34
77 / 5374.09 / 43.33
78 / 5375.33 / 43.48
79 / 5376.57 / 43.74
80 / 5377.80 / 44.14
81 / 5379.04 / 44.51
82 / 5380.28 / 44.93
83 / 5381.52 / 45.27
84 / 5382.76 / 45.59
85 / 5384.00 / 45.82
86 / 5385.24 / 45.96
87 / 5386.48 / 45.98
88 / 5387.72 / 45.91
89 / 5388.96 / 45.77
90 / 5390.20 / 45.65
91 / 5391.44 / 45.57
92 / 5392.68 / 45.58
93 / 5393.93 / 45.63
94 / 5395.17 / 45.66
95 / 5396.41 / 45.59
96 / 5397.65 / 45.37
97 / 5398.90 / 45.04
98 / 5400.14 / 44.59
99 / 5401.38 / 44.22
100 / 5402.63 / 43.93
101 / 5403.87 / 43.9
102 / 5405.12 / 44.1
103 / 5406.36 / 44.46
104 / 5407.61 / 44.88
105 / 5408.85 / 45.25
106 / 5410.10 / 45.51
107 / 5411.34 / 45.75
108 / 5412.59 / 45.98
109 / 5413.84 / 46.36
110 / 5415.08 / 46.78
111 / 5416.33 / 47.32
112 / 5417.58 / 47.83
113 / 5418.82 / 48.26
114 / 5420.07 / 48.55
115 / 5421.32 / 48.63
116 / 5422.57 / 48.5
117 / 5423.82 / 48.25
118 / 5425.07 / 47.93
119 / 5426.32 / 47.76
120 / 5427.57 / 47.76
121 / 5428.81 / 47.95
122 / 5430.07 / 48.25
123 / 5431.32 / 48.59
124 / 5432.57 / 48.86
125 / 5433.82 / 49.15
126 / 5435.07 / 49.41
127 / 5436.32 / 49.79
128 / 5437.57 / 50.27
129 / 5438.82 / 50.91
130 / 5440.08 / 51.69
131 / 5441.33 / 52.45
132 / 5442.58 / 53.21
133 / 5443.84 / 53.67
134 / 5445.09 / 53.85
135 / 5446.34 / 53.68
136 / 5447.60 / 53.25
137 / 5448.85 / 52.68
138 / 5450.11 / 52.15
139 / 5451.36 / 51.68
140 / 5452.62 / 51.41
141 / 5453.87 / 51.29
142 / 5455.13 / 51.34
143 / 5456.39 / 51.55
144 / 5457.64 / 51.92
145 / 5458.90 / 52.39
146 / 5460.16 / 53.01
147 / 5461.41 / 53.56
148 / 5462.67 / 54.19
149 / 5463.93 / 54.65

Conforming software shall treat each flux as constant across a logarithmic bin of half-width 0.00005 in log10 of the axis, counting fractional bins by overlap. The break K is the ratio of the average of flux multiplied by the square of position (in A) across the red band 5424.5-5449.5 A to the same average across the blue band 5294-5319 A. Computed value 1.2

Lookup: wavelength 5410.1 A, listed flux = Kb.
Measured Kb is 45.51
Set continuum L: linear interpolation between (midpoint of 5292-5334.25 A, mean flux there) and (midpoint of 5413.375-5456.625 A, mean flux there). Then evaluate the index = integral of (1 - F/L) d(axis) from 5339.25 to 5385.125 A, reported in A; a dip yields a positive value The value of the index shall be 1.8 A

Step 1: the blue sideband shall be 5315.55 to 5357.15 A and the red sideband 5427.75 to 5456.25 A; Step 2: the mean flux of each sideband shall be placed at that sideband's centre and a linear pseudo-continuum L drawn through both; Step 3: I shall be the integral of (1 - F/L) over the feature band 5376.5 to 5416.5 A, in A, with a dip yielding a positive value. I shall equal 1.70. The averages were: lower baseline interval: 42.3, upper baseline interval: 51.1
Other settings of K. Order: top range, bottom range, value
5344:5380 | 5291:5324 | 1.03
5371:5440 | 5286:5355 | 1.12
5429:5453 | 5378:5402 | 1.15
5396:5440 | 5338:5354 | 1.14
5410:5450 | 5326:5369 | 1.19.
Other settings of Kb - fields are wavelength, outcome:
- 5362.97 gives 45.17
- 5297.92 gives 43.19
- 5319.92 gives 42.76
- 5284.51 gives 44.43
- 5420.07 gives 48.55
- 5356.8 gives 44.55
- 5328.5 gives 40.9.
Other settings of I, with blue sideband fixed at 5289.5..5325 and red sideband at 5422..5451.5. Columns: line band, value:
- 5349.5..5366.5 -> 0.7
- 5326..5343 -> 1.2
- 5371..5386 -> 0.9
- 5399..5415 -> 1.3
